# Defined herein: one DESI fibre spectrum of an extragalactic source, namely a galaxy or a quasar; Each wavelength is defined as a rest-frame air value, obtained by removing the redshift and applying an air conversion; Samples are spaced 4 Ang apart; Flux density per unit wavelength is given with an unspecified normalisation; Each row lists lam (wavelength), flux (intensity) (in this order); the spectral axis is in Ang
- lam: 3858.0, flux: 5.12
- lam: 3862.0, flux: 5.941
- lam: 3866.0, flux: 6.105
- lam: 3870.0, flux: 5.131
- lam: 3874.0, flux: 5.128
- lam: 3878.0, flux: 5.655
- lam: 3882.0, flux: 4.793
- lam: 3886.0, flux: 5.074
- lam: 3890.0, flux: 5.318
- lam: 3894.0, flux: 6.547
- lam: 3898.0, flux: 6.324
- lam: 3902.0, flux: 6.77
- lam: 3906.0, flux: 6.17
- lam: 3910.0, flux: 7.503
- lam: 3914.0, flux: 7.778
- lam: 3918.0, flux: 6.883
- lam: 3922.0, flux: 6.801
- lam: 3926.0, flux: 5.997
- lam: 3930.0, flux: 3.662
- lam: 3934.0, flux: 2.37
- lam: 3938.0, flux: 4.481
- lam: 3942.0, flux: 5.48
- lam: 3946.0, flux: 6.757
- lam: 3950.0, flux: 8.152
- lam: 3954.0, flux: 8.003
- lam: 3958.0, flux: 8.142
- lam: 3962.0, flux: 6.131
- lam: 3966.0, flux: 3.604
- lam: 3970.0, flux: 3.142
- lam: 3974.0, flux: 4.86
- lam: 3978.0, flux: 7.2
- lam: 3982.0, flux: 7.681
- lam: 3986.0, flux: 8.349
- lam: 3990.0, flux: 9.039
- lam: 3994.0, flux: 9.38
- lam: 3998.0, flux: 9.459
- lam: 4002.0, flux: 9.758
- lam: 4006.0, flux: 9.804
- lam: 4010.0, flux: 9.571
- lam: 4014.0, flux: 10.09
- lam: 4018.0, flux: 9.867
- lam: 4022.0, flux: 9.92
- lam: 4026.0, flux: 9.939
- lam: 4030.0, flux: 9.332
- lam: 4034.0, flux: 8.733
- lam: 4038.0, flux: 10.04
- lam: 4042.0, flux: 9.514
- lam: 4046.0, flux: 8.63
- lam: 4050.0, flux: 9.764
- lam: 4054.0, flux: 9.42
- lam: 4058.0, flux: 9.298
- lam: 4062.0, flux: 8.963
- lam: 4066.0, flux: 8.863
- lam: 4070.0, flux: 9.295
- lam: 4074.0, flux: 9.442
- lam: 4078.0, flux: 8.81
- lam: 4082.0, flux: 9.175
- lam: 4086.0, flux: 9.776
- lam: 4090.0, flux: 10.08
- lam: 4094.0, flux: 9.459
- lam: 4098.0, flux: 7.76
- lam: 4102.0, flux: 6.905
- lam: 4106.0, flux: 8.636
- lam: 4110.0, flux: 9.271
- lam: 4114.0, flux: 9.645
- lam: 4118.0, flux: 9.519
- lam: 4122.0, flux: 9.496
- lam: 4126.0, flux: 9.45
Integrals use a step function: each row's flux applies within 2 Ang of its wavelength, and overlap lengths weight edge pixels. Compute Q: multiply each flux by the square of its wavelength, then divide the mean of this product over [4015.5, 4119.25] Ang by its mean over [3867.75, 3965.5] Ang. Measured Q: 1.66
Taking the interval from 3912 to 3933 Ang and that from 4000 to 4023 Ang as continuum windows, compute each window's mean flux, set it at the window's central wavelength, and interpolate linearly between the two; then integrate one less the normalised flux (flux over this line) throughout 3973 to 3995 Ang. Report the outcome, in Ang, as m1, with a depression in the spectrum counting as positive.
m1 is 2.2 Ang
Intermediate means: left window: 6.04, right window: 9.83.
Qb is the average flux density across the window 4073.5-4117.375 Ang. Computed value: 9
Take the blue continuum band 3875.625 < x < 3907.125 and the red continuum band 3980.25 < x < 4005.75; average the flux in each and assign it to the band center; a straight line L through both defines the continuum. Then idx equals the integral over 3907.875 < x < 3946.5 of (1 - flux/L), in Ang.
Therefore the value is 6.4 Ang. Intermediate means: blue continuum 5.81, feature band 5.73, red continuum 9.02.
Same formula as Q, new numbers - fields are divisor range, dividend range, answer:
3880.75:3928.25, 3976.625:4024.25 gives 1.52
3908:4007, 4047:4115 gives 1.42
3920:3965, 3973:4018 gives 1.52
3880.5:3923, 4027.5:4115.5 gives 1.56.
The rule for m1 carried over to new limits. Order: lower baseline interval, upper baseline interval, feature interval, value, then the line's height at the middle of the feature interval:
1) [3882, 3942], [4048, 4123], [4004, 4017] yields -3.6 Ang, 7.69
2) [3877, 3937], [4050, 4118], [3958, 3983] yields 5.1 Ang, 6.99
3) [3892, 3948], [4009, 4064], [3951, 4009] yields 2.4 Ang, 7.79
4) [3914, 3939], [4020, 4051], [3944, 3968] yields -1.6 Ang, 6.41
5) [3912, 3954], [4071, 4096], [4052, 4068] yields -0.4 Ang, 8.9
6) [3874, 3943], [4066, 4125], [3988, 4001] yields -3.7 Ang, 7.27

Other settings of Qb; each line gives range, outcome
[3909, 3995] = 6.38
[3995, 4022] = 9.76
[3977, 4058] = 9.3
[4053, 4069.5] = 9.13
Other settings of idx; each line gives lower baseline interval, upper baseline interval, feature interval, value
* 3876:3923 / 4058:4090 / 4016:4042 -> -3.5 Ang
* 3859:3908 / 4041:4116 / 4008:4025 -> -3.9 Ang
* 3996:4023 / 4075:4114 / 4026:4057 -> 0.2 Ang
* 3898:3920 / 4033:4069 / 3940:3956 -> 1.1 Ang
